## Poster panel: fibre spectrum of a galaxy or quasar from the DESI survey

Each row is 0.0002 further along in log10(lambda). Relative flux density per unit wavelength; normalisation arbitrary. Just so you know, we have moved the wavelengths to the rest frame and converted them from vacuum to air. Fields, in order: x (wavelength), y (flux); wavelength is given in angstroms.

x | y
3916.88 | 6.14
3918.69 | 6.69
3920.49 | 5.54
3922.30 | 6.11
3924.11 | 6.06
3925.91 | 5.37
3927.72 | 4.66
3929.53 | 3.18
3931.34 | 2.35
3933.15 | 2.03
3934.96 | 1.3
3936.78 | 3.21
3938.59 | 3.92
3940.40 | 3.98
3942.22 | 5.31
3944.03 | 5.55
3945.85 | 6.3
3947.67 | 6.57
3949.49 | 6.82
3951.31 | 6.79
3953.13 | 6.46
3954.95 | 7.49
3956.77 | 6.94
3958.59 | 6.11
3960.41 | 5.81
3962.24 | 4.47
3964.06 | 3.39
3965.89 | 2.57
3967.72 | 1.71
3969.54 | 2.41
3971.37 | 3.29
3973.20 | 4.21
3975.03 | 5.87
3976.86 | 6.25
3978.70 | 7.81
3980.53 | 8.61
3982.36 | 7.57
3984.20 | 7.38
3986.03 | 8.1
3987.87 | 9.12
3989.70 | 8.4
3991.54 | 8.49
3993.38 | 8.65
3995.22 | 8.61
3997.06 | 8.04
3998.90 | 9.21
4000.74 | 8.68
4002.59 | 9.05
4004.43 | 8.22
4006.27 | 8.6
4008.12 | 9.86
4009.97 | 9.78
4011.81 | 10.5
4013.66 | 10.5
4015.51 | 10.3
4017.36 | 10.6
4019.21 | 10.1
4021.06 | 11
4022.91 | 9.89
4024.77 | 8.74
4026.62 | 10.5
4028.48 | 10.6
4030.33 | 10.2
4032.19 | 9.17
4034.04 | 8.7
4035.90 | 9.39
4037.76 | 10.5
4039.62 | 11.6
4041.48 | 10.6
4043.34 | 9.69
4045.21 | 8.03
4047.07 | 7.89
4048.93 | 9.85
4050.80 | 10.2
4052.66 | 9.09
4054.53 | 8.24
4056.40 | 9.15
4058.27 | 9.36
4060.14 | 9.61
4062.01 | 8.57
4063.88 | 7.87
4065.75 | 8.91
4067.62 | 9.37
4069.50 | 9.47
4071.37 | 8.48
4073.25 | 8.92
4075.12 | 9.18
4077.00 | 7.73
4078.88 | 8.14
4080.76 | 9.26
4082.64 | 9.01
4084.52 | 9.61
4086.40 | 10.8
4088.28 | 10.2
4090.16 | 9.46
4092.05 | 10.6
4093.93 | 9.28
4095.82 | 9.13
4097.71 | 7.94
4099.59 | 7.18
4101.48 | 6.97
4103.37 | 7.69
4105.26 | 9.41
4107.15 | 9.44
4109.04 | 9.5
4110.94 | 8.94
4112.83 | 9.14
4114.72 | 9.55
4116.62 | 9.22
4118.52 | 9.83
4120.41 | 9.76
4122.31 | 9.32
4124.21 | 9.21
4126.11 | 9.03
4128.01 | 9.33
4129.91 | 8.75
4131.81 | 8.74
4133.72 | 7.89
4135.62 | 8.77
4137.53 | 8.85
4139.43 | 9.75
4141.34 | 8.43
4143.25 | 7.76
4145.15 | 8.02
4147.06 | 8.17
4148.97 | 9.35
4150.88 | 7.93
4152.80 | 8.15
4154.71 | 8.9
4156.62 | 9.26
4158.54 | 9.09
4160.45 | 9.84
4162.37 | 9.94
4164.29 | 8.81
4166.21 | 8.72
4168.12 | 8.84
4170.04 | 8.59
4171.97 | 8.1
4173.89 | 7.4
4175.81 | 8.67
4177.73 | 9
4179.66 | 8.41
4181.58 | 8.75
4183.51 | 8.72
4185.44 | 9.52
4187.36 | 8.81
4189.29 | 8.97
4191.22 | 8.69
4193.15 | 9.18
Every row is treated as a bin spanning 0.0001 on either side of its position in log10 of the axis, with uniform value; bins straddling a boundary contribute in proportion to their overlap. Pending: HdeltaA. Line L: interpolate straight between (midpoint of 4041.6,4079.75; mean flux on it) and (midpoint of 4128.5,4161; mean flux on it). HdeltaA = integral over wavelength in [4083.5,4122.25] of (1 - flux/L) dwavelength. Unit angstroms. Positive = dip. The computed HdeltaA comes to -1.68 angstroms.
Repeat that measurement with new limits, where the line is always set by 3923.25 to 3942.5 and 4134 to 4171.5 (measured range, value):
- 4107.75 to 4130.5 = -3.74 angstroms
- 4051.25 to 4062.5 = -4.30 angstroms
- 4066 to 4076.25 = -3.21 angstroms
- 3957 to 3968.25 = 0.25 angstroms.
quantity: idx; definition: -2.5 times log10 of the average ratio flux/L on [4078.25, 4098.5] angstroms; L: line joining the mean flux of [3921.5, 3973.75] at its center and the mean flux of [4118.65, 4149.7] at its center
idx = -0.205 mag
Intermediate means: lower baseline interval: 4.63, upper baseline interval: 8.85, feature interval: 9.43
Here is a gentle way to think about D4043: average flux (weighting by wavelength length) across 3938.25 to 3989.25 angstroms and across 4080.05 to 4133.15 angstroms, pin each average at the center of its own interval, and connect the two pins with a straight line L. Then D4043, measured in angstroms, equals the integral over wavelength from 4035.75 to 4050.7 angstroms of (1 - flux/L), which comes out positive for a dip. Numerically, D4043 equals -4.08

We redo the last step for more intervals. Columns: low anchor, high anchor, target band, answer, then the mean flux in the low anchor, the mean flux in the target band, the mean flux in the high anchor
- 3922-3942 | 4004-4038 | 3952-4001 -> 2.9 angstroms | 3.81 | 6.48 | 9.86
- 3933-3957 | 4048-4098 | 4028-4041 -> -3.3 angstroms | 5.24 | 10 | 9.18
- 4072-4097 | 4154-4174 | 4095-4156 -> 2.4 angstroms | 9.31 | 8.75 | 8.92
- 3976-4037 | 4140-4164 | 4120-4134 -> -0.3 angstroms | 9.12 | 9.02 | 8.75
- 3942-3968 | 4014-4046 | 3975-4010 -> -2.5 angstroms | 5.58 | 8.34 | 9.99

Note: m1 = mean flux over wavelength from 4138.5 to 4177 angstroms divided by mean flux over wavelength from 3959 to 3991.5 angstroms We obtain 1.50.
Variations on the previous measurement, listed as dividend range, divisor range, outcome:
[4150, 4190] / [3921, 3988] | 1.68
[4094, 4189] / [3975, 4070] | 0.96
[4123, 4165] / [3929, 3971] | 1.94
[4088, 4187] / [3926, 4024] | 1.32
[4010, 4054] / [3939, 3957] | 1.61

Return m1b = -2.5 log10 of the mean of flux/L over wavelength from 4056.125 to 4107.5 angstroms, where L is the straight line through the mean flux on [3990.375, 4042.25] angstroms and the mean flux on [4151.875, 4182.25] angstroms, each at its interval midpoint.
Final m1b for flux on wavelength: 0.04 mag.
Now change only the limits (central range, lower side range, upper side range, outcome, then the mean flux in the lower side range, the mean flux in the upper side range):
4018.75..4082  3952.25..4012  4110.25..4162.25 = -0.19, 6.99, 8.94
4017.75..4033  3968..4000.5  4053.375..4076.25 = -0.24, 7.11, 8.92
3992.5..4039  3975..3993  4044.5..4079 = -0.16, 7.88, 8.87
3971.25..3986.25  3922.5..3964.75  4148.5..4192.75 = -0.19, 4.99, 8.8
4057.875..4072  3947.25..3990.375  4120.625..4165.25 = -0.18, 5.99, 8.85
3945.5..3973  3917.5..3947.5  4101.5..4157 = -0.01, 4.54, 8.86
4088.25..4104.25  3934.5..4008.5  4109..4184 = -0.06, 6.38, 8.85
